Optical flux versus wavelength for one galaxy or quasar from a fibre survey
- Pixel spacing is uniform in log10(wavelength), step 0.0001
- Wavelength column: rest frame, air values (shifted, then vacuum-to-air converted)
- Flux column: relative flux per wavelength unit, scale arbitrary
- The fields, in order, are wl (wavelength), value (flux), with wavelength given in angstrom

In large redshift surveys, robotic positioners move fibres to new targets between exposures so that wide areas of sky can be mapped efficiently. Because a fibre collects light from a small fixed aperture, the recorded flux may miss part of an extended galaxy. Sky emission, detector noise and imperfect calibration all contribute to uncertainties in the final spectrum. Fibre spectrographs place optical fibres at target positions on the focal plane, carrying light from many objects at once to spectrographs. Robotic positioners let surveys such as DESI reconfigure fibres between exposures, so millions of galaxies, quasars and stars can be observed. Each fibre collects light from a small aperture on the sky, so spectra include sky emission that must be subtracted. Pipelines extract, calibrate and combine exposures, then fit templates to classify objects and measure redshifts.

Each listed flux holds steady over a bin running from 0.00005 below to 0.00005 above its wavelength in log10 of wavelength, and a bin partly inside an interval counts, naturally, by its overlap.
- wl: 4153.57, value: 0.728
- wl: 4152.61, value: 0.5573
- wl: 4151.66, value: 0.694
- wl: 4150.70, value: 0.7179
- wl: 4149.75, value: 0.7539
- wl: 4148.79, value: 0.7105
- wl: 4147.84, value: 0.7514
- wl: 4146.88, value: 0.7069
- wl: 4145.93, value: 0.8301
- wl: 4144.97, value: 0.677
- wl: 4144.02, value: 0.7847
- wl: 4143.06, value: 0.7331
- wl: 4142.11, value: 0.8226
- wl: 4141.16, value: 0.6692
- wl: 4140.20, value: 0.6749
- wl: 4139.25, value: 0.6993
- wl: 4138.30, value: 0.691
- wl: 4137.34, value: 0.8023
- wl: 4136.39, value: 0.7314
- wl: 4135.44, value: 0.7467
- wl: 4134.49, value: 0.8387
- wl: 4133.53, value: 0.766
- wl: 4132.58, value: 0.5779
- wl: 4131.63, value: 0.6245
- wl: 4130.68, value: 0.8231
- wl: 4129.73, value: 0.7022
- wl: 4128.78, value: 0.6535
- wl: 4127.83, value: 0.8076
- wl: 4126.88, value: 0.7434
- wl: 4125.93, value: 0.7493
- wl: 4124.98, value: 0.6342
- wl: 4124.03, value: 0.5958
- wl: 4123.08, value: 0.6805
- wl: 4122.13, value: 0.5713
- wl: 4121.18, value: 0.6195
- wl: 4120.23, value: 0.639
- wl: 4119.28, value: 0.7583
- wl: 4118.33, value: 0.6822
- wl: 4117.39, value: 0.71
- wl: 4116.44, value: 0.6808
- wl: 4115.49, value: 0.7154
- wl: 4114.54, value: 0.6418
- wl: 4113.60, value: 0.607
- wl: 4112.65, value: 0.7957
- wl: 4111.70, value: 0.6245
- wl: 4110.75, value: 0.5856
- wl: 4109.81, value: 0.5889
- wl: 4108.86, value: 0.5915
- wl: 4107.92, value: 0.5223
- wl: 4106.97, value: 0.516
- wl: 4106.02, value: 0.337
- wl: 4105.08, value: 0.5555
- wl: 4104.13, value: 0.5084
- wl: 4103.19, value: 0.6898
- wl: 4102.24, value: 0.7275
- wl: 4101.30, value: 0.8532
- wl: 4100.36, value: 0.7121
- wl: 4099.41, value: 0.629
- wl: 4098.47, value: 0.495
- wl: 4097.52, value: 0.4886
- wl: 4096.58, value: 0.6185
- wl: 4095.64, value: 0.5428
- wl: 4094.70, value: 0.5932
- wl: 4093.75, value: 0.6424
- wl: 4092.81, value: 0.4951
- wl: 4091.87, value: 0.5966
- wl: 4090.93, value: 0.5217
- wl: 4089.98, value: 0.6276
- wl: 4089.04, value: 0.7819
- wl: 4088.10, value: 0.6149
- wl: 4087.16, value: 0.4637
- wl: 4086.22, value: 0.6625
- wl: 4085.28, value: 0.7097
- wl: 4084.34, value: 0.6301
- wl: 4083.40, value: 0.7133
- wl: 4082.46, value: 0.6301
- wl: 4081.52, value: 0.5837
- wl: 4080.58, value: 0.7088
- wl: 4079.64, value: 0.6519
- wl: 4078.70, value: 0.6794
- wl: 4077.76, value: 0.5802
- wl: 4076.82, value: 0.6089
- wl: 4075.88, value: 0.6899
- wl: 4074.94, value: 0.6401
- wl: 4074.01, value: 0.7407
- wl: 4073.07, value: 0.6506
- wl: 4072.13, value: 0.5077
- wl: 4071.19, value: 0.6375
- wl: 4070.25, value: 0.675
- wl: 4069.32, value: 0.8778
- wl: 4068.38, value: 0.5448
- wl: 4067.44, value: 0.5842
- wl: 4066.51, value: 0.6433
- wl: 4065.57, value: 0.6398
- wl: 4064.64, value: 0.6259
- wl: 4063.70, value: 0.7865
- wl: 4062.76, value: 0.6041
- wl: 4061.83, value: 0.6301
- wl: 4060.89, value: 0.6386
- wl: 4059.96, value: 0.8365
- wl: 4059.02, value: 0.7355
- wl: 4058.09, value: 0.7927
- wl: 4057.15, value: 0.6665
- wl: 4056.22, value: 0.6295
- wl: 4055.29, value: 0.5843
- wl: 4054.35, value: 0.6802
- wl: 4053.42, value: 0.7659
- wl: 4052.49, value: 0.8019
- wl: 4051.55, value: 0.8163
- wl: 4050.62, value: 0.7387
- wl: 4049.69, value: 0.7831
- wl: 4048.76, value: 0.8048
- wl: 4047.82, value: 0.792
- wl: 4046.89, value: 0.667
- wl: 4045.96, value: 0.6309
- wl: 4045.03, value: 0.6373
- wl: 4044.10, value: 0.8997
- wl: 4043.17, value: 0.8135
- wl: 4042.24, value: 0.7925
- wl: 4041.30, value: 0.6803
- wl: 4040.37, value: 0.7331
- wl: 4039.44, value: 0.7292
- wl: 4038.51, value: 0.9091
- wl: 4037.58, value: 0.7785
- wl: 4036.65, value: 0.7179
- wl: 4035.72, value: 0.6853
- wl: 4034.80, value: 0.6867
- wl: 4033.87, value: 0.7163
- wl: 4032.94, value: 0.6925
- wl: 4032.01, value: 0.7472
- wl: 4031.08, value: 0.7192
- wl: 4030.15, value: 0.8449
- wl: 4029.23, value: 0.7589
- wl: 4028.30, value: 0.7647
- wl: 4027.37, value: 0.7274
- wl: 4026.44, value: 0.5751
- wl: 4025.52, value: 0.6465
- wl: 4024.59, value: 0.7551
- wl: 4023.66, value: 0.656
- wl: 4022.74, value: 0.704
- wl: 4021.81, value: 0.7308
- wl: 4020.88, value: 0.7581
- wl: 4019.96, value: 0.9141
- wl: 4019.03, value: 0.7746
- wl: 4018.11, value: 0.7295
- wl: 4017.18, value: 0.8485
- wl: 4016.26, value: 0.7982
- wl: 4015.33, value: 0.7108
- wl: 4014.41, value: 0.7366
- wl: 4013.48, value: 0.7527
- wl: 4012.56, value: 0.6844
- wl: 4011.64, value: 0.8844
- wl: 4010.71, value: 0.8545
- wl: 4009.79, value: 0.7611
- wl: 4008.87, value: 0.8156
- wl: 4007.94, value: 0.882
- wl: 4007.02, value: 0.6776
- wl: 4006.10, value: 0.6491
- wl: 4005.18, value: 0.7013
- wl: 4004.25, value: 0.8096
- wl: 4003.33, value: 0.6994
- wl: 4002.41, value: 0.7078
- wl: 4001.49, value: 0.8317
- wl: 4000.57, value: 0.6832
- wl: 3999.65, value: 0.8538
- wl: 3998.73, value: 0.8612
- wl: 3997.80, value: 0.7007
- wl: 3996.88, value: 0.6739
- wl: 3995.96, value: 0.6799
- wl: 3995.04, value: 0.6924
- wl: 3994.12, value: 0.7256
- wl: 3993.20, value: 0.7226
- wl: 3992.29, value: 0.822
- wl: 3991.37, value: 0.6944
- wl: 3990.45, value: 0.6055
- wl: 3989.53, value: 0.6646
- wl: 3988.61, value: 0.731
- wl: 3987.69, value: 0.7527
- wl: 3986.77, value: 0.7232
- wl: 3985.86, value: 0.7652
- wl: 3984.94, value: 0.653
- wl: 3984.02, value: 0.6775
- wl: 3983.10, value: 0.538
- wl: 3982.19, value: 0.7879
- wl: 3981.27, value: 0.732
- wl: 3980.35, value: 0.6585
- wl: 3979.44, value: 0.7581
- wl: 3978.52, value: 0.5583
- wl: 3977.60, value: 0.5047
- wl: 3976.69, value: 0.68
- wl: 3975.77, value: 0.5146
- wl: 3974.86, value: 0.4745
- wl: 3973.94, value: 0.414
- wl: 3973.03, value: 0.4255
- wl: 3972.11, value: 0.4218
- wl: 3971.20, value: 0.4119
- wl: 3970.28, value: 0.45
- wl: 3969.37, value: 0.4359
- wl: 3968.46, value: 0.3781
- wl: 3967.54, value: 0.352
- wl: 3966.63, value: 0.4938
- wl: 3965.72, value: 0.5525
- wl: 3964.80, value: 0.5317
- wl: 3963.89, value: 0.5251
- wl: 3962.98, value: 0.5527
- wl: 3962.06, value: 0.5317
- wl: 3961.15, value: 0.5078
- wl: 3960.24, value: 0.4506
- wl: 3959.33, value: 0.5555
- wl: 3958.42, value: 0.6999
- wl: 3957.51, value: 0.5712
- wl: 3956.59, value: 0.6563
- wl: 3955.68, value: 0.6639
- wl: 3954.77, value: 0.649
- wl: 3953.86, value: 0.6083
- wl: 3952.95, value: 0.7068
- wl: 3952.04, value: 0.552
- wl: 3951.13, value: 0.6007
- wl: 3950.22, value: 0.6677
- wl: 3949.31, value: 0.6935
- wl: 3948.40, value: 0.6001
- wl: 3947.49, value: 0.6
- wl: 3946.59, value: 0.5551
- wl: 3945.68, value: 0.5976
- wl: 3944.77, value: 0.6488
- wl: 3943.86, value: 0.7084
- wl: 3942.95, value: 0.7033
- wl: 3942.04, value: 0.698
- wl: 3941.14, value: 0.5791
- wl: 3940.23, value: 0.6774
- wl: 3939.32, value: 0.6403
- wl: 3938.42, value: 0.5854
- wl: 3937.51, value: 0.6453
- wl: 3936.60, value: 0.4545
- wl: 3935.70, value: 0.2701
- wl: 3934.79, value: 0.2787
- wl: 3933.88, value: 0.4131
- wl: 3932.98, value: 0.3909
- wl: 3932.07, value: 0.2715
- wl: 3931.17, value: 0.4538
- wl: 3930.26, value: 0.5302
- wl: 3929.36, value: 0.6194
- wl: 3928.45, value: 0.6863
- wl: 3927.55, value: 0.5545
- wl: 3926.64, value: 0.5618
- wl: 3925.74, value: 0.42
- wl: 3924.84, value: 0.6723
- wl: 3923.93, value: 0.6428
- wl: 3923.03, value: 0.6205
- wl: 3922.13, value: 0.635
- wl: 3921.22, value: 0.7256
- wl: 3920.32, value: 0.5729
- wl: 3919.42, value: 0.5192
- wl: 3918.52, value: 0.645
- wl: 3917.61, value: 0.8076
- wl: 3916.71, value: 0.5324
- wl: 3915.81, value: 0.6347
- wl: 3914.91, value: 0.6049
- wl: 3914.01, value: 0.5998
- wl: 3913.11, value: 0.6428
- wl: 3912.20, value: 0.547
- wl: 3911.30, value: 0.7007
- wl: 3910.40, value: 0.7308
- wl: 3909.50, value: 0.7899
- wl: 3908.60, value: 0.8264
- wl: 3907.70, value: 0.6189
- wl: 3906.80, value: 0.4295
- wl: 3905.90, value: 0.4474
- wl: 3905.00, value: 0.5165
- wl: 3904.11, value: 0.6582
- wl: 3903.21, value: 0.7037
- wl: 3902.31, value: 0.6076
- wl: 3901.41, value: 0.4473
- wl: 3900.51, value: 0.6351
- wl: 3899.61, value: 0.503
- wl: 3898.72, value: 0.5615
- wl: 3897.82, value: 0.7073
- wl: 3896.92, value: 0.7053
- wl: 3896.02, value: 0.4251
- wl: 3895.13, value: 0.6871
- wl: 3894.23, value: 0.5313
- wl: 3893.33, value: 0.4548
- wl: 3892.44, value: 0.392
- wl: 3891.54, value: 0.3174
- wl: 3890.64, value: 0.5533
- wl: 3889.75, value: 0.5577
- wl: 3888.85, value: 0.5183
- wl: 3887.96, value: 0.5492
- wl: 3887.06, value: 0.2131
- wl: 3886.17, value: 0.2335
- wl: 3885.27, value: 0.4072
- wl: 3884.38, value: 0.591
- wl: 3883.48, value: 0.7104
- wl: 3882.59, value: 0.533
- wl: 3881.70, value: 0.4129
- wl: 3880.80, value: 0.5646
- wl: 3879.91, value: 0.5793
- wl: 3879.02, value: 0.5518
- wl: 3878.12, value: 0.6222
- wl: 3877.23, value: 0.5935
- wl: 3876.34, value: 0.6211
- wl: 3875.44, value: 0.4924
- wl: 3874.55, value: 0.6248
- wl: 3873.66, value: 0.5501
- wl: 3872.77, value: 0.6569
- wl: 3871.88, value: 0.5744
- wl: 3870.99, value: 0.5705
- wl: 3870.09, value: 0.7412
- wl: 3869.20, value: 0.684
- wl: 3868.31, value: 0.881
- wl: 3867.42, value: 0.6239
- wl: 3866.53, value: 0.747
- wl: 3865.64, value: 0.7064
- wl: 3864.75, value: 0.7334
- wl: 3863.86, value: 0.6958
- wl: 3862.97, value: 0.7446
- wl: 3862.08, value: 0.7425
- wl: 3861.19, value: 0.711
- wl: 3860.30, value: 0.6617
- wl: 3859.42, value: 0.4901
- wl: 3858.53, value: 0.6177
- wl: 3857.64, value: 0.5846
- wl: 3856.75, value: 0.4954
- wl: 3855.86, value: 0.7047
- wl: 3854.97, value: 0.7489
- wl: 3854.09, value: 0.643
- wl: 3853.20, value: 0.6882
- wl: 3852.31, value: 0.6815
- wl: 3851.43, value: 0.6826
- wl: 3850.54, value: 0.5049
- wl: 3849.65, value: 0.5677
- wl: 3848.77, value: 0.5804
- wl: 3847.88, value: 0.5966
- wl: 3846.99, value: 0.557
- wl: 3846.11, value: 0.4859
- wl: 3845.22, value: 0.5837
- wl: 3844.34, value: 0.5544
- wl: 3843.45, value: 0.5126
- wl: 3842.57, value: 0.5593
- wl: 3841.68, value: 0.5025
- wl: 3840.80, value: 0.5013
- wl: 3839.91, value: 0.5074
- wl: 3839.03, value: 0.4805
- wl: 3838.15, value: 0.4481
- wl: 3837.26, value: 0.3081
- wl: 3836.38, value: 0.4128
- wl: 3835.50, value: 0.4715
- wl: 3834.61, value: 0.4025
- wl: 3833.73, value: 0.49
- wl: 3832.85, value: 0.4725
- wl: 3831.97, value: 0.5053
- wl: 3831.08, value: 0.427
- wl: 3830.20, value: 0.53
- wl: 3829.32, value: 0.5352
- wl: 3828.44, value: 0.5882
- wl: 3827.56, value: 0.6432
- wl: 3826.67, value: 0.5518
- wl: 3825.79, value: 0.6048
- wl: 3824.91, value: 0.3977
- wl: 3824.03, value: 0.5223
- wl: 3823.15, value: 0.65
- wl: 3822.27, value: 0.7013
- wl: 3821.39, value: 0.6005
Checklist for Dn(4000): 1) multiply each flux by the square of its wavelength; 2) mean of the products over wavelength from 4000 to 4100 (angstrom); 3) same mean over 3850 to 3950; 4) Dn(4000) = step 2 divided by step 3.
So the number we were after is 1.3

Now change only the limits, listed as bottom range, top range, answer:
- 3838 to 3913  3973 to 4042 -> 1.31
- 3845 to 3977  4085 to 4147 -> 1.27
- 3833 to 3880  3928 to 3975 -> 0.96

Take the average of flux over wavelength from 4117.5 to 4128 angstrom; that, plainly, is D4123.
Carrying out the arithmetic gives 0.678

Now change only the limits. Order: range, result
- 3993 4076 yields 0.728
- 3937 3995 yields 0.604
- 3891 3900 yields 0.529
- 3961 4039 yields 0.68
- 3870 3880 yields 0.593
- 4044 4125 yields 0.652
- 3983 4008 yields 0.721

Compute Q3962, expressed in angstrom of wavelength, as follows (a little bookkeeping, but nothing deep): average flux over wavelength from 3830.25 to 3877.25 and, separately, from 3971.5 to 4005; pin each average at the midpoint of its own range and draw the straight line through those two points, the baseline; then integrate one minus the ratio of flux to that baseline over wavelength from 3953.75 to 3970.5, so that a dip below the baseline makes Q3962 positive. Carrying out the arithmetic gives 3.07 angstrom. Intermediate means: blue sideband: 0.587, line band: 0.535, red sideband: 0.671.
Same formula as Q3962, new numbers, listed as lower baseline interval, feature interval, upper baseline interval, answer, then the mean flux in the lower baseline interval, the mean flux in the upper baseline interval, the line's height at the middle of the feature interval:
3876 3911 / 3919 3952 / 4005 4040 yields 2.5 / 0.552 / 0.75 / 0.617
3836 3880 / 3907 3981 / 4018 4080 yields 8.8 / 0.603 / 0.711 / 0.651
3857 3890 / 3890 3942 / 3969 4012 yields 4.6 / 0.597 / 0.675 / 0.625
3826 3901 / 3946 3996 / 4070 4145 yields 0.5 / 0.565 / 0.653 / 0.604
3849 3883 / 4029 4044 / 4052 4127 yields -2.6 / 0.632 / 0.643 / 0.641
